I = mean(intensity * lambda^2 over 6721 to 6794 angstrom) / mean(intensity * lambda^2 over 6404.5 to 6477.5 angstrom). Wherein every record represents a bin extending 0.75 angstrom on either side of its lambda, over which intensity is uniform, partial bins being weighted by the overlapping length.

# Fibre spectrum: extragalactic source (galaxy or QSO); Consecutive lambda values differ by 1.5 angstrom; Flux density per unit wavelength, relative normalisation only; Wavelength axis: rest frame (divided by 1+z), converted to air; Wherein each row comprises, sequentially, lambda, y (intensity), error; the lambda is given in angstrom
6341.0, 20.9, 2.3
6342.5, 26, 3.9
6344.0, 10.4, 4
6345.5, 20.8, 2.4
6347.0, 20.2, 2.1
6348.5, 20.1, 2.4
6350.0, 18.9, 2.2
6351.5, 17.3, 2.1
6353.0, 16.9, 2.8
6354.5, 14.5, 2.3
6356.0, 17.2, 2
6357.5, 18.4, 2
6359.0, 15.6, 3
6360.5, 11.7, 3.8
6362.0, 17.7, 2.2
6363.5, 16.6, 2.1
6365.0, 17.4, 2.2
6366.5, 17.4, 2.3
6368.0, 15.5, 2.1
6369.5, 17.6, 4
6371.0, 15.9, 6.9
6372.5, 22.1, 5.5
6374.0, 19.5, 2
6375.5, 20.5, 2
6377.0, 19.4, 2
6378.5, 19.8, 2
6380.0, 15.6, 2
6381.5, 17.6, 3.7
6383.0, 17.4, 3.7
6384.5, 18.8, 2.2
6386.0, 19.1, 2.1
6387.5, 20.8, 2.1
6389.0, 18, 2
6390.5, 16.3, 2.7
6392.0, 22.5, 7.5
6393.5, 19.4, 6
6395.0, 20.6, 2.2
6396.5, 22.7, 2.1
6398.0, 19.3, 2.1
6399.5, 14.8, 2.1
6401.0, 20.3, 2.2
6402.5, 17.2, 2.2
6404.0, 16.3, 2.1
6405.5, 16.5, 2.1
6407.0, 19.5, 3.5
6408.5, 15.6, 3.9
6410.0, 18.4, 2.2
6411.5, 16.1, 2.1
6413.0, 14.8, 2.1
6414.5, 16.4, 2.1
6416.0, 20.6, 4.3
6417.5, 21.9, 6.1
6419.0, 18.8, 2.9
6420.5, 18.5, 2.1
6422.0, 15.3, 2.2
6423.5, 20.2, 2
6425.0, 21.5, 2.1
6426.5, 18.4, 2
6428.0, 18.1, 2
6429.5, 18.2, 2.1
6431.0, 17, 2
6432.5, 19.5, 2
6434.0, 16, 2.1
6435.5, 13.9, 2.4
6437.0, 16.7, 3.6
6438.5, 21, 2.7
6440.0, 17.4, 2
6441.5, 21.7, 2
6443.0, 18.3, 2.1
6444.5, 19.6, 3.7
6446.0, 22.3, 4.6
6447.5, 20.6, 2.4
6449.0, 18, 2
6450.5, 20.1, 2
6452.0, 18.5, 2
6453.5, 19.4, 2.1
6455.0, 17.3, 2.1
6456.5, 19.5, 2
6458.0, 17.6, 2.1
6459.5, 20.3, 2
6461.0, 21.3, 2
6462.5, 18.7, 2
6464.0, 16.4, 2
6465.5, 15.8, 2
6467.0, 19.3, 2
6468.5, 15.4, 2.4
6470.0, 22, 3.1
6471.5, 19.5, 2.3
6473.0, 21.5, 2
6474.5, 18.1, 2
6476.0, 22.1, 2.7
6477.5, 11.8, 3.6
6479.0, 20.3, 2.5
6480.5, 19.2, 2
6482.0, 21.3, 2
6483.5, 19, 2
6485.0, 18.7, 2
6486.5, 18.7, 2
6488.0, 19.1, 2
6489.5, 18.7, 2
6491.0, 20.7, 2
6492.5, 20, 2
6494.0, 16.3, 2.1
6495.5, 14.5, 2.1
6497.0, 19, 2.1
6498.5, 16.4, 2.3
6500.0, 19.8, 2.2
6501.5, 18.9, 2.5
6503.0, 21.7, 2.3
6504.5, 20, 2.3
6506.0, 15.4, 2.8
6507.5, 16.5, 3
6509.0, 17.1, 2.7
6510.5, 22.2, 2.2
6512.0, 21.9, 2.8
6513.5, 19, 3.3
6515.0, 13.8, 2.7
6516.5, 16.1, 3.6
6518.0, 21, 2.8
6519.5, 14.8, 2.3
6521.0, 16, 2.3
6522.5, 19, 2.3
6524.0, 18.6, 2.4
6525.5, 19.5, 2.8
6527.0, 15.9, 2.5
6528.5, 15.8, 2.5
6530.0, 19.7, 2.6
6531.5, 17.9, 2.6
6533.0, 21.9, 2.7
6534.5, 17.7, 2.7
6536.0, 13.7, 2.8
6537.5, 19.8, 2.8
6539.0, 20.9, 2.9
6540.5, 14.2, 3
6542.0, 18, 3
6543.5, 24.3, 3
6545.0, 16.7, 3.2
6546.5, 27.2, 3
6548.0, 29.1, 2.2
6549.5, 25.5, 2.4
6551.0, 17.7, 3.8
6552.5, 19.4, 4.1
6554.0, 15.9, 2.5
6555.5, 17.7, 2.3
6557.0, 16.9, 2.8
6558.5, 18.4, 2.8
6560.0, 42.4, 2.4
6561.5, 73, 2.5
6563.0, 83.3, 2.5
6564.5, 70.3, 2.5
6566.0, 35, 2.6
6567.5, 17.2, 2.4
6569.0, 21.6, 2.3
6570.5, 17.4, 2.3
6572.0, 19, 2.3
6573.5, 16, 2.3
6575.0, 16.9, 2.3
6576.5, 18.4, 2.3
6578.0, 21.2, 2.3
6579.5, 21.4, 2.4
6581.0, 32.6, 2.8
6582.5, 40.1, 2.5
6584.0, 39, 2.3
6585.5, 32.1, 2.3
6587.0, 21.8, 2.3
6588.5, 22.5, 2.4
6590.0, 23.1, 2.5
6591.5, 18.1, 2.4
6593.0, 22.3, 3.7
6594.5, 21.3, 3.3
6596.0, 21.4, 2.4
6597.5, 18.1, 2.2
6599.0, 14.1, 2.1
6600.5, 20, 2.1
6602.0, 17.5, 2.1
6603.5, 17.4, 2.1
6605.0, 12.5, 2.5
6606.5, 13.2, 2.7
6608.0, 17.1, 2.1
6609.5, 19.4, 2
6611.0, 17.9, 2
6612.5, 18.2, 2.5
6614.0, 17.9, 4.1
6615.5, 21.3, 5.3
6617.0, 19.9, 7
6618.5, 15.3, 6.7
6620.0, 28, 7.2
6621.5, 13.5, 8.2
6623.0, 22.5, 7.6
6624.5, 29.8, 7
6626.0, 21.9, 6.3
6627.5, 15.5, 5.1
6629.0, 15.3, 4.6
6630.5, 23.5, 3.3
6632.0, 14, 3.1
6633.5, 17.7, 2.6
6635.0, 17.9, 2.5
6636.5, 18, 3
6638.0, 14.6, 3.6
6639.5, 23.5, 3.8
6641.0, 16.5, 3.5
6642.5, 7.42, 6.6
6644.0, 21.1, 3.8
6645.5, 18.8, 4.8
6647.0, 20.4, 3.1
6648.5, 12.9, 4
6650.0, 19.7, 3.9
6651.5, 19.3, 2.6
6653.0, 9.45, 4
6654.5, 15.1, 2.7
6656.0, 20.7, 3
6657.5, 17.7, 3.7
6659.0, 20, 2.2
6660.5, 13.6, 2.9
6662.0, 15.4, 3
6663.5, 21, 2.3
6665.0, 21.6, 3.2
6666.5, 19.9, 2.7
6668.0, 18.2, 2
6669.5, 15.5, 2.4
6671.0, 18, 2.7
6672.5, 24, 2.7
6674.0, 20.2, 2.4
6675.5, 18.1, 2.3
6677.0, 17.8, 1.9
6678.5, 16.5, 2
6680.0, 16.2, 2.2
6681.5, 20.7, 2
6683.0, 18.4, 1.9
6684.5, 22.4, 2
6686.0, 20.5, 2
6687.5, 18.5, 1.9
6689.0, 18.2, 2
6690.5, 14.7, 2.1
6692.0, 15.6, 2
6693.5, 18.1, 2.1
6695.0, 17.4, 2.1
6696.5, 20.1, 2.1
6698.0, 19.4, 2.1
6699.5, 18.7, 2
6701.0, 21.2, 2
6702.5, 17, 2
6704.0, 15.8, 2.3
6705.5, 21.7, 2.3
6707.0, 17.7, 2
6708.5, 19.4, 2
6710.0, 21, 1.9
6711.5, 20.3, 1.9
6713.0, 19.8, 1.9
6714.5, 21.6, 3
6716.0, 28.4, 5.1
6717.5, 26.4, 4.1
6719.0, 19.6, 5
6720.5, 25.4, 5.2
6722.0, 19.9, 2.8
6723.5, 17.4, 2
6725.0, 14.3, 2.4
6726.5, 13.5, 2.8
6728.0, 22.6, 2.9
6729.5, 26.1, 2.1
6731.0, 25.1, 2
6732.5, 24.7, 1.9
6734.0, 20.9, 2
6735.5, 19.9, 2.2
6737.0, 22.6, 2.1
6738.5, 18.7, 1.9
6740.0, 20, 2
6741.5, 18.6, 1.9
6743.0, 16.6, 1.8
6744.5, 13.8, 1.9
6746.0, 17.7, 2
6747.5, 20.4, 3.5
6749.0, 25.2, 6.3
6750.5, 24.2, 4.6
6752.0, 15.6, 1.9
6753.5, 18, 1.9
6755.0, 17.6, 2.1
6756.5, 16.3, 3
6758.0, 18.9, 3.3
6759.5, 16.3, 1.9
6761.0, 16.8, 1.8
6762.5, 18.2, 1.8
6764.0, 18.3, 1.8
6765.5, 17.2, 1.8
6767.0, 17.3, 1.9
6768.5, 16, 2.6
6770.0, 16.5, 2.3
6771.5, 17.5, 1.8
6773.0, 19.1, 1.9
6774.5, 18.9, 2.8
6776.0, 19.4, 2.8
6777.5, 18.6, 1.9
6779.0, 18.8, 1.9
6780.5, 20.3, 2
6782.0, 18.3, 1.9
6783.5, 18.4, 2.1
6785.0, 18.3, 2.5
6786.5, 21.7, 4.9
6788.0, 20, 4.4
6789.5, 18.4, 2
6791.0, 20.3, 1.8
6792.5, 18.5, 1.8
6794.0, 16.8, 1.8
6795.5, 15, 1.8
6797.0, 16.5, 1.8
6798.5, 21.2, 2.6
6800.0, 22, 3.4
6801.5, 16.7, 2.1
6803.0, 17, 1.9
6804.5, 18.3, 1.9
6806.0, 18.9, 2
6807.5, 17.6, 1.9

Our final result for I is 1.13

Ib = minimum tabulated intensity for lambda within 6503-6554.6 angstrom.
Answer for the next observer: 13.7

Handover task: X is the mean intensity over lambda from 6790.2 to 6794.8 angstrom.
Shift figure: 18.5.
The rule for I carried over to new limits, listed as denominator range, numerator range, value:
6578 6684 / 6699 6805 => 1.02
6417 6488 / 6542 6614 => 1.38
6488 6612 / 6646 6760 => 0.91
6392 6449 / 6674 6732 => 1.16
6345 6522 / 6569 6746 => 1.14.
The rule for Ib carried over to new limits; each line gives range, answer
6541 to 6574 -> 15.9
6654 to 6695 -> 13.6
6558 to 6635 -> 12.5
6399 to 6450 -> 13.9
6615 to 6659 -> 7.42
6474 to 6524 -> 11.8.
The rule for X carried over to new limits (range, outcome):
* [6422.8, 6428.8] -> 19.5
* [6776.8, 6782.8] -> 19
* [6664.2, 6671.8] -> 18.7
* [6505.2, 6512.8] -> 18.6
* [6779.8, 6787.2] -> 19.4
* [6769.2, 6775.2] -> 18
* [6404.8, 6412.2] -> 17.2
